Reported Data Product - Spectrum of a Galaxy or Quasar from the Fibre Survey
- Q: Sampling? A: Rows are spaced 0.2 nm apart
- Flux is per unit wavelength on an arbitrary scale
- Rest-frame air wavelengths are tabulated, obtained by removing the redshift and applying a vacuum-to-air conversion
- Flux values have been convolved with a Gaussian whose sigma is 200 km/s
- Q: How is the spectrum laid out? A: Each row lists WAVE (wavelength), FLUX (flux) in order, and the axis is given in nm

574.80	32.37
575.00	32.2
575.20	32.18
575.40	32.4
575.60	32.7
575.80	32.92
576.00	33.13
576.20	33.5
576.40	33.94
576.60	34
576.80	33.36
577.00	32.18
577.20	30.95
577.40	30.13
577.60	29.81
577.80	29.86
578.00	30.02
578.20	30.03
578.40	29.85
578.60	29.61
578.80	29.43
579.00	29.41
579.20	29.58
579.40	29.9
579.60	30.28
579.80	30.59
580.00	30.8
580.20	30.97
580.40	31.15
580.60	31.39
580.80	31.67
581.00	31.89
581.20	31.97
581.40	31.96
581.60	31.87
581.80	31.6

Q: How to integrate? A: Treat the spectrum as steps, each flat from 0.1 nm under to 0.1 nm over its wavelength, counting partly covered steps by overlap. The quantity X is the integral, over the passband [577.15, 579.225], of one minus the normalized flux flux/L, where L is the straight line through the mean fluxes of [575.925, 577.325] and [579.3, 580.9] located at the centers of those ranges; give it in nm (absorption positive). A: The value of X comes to 0.14 nm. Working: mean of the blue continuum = 33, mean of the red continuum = 30.8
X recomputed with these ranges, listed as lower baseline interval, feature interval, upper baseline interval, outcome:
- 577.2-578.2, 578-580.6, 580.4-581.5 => 0.059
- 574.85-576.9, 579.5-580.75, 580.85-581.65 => 0.048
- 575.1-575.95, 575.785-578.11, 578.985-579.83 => -0.022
